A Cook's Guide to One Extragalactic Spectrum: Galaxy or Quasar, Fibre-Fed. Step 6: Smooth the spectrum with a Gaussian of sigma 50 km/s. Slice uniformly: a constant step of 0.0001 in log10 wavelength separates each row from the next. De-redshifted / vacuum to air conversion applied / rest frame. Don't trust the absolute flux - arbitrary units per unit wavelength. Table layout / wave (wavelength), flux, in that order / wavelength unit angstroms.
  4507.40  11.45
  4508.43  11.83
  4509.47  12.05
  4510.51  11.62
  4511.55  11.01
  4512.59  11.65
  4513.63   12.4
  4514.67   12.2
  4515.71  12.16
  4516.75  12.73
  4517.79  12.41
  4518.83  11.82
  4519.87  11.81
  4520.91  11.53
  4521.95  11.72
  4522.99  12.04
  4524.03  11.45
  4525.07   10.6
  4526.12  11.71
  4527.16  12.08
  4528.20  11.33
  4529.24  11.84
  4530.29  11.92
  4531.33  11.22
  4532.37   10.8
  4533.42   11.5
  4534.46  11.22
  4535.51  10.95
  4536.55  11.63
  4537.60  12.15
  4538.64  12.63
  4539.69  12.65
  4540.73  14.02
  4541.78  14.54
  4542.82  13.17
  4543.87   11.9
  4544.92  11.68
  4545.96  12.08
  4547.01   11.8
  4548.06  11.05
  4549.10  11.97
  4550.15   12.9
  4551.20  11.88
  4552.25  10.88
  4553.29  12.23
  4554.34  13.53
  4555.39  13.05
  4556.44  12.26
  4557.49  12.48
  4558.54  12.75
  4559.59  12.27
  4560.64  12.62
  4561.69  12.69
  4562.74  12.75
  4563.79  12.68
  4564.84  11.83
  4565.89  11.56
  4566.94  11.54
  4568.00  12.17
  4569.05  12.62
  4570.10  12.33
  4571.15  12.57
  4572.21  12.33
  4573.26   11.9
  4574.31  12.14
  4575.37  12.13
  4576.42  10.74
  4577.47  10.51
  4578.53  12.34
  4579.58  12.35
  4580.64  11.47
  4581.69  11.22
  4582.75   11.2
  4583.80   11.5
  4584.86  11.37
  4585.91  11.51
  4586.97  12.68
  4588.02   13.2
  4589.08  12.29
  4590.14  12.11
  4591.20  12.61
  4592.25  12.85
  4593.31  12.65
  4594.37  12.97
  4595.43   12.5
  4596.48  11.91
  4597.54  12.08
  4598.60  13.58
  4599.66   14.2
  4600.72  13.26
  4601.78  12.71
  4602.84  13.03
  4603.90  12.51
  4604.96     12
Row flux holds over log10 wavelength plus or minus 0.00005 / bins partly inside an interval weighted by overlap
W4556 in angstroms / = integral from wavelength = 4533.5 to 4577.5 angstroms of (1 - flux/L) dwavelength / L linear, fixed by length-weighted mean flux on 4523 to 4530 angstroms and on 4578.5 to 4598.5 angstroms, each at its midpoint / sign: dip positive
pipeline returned -1.4 angstroms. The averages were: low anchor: 11.5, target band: 12.2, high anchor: 12.2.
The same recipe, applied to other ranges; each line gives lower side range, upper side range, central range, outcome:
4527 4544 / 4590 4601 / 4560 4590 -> 1.3 angstroms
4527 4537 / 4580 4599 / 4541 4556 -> -0.9 angstroms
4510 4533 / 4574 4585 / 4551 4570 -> -1.2 angstroms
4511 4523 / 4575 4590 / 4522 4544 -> -0.1 angstroms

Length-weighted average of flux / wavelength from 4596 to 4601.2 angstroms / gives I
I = 13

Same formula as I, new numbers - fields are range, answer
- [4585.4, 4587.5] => 12.1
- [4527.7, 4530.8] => 11.7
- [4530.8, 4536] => 11.1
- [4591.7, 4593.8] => 12.8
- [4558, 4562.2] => 12.6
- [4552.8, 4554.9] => 12.9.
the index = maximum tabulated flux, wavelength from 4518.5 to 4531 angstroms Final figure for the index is 12.08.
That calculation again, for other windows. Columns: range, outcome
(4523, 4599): 14.54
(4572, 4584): 12.35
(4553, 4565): 13.53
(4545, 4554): 12.9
